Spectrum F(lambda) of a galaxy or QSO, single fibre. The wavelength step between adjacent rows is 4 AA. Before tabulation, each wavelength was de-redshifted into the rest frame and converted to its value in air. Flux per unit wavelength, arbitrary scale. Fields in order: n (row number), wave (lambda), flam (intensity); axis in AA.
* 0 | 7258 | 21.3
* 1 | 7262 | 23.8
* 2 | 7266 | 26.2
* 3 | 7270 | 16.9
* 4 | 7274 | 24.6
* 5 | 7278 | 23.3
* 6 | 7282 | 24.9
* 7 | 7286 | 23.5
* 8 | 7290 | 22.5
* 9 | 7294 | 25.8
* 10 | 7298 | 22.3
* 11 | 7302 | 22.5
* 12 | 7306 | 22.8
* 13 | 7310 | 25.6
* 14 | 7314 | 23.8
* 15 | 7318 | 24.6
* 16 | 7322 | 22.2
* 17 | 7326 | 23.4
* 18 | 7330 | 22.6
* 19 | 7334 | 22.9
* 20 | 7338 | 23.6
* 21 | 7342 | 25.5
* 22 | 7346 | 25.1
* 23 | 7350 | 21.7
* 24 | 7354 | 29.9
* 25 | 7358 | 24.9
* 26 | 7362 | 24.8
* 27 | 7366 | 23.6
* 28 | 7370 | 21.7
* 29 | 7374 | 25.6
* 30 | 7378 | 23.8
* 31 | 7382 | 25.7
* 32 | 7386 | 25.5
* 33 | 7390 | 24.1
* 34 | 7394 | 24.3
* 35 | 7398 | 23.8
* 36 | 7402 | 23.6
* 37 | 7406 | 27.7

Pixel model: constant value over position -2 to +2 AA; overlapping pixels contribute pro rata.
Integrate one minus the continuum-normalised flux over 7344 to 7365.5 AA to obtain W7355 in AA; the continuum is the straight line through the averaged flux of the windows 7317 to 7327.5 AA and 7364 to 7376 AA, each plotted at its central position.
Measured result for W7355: -1.5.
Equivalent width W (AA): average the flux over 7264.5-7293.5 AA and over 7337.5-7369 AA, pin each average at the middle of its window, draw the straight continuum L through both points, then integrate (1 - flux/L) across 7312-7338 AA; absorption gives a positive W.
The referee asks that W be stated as 1.02 AA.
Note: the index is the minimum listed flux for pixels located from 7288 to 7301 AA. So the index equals 22.3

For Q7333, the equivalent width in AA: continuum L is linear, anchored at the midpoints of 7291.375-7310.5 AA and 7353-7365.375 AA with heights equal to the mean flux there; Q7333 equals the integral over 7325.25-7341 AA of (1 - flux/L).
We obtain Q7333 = 1.0 AA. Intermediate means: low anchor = 23.6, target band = 23.3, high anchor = 25.9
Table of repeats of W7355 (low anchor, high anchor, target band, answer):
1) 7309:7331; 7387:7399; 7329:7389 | -1.3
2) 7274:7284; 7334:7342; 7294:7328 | 0.7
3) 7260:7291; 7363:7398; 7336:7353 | -0.3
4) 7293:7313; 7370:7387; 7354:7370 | -0.2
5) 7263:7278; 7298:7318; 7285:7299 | -0.2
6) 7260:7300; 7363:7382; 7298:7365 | -1.0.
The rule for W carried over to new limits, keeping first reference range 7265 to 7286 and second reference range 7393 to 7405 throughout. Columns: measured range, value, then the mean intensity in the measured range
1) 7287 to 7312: -0.3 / 23.6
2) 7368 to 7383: -0.1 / 24.1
